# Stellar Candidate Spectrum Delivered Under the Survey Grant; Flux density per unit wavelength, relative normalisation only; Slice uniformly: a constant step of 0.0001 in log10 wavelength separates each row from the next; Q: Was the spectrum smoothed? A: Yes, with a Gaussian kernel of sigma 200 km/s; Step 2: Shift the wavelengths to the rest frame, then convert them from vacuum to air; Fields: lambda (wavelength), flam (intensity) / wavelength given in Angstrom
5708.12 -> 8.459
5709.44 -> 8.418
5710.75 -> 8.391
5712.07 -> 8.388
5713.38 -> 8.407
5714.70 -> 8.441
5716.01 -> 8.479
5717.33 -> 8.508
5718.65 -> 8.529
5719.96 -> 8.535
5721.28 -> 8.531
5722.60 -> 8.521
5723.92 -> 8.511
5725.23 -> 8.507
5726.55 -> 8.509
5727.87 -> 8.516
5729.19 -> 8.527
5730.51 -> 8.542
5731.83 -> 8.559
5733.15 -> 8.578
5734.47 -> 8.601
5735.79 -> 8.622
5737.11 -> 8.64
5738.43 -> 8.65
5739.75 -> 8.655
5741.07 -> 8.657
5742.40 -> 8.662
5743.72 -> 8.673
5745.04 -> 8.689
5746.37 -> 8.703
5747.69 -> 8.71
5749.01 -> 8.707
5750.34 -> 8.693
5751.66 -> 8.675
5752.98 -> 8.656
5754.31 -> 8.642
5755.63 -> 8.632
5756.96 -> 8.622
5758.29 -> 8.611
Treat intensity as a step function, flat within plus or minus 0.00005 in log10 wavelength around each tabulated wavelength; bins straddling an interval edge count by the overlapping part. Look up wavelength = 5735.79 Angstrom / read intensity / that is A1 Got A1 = 8.622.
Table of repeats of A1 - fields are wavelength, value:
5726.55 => 8.509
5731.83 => 8.559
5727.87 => 8.516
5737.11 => 8.64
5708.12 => 8.459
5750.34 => 8.693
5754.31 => 8.642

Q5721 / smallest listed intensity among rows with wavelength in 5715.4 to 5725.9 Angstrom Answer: 8.479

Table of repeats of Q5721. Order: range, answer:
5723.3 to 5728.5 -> 8.507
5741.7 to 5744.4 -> 8.662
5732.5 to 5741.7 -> 8.578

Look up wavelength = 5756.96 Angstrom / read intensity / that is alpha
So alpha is 8.622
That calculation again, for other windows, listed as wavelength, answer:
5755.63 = 8.632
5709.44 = 8.418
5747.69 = 8.71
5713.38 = 8.407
